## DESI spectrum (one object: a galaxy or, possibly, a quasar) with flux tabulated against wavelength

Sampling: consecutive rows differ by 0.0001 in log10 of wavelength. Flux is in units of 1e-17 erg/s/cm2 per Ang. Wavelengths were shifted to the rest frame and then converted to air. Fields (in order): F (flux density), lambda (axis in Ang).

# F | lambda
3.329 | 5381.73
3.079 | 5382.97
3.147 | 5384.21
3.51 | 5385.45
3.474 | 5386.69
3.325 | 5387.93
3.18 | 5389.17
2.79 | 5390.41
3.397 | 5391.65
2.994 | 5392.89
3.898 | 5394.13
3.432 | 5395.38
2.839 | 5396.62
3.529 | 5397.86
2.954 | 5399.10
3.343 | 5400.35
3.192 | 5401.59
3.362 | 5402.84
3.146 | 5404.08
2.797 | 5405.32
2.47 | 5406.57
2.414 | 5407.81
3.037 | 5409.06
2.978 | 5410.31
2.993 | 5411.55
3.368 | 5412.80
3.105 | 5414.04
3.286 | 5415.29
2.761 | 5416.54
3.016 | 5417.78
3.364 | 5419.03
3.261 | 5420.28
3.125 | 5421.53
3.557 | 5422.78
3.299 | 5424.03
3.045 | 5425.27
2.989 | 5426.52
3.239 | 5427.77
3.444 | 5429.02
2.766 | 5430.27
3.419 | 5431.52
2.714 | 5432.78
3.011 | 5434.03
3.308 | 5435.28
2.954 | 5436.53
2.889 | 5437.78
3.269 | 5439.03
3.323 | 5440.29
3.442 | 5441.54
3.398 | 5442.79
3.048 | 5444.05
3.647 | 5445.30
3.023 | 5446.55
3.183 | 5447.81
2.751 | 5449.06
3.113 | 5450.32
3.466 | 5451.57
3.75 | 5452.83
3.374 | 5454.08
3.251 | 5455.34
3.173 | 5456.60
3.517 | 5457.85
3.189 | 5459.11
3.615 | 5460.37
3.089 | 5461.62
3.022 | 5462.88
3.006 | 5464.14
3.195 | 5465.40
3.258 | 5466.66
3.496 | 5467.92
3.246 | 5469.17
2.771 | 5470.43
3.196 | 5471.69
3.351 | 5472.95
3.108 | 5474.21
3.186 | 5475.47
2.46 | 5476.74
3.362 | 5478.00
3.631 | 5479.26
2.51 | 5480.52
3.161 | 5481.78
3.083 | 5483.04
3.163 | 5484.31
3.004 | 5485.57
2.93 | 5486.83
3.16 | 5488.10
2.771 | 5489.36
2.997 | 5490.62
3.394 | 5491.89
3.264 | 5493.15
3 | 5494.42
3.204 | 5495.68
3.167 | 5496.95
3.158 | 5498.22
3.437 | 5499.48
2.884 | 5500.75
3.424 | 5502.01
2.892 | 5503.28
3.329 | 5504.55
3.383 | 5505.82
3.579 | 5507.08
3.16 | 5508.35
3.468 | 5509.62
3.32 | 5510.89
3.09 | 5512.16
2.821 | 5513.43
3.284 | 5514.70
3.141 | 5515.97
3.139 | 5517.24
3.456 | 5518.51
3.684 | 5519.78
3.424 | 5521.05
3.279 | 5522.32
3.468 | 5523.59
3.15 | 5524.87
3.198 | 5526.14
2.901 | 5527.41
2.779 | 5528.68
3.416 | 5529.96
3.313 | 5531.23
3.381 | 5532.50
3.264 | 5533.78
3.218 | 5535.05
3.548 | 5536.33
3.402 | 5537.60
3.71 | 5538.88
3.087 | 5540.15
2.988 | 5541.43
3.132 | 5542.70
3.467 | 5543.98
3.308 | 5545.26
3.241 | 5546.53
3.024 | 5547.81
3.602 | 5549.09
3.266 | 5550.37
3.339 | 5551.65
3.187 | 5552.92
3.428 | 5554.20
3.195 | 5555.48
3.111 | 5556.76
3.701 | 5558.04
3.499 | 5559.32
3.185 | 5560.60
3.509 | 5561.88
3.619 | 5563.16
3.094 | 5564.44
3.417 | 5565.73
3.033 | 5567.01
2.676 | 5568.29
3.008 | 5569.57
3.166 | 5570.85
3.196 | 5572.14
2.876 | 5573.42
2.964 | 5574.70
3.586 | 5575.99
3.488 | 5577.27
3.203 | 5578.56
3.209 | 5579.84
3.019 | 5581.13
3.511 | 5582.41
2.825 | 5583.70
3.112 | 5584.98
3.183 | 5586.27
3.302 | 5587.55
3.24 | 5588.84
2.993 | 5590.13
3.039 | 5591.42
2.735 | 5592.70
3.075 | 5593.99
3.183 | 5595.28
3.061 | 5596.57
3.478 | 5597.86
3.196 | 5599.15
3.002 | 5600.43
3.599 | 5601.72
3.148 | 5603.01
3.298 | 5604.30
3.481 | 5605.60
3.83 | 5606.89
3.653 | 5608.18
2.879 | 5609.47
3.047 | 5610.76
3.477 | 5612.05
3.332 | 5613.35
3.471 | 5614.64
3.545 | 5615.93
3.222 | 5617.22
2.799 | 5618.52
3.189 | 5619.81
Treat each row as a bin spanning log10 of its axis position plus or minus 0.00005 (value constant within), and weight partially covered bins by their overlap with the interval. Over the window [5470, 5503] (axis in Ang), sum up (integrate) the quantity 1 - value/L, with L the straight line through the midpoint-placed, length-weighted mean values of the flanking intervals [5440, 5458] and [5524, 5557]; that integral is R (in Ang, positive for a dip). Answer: 1.7 Ang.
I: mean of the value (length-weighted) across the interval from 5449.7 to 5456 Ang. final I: 3.39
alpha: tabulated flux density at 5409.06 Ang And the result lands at 3.037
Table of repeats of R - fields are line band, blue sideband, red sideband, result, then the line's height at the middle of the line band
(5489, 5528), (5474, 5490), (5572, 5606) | -1.91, 3.07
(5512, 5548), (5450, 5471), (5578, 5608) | -0.19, 3.24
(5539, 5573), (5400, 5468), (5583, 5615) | -0.48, 3.21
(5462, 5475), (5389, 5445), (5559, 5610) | -0.01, 3.16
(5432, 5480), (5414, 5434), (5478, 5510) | -0.73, 3.16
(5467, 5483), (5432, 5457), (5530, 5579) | 0.50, 3.22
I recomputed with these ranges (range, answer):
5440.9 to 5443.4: 3.43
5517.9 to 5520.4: 3.57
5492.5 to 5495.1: 3.14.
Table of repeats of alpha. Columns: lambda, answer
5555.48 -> 3.195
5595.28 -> 3.183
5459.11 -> 3.189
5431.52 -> 3.419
